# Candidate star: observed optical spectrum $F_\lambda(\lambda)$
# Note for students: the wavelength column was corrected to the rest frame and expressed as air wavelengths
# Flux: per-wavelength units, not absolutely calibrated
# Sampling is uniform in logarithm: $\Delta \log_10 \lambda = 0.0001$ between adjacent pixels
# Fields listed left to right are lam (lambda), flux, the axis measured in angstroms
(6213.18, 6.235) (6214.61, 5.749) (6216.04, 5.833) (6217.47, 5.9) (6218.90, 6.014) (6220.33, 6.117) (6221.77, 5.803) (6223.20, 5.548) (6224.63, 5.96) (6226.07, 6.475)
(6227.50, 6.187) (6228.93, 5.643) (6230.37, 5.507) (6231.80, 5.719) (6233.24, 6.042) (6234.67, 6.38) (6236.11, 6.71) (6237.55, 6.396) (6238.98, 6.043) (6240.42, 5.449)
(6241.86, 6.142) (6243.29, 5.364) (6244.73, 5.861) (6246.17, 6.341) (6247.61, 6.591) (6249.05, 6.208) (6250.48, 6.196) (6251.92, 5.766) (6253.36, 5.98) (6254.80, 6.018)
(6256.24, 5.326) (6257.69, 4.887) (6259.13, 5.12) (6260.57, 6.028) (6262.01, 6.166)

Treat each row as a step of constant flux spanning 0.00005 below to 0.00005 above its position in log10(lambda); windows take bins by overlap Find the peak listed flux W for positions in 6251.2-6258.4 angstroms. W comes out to 6.018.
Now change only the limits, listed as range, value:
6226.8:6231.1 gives 6.187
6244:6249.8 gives 6.591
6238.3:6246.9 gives 6.341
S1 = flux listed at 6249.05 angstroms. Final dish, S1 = 6.208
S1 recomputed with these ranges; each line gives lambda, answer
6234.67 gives 6.38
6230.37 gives 5.507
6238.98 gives 6.043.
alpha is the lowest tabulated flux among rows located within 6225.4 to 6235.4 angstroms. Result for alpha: 5.507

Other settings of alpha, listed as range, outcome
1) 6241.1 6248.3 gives 5.364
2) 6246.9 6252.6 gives 5.766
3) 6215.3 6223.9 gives 5.548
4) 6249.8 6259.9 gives 4.887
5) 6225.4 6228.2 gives 6.187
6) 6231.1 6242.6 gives 5.449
